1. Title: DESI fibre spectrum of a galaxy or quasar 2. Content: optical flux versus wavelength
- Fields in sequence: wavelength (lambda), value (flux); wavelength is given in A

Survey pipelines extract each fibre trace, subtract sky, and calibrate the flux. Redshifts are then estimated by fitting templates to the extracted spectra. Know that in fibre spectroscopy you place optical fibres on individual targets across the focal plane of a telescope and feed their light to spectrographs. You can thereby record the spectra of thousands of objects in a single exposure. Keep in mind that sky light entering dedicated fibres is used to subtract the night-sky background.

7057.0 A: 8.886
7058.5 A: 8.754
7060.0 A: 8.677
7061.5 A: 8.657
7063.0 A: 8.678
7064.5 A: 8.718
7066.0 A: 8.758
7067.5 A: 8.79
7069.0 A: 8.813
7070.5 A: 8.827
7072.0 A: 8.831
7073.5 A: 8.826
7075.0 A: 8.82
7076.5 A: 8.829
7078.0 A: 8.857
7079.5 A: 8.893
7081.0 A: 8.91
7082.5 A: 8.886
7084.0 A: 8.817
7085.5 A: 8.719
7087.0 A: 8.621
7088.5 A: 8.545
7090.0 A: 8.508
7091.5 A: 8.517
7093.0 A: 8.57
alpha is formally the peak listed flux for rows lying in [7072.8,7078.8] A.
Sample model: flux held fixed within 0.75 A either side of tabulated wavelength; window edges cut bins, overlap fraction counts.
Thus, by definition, 8.857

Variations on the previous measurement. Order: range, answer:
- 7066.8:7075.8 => 8.831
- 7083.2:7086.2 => 8.817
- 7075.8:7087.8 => 8.91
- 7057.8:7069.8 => 8.813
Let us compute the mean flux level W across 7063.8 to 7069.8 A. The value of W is 8.77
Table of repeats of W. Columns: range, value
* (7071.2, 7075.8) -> 8.83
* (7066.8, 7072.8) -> 8.82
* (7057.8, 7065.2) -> 8.7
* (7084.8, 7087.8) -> 8.67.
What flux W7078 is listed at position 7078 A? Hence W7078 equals 8.857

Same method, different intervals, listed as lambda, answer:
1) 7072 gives 8.831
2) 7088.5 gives 8.545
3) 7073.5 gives 8.826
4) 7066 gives 8.758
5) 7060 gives 8.677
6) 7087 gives 8.621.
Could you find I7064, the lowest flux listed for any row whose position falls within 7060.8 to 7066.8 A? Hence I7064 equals 8.657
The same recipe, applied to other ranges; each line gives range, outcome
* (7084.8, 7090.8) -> 8.508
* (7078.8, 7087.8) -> 8.621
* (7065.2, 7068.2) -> 8.758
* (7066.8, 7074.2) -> 8.79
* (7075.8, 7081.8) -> 8.829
